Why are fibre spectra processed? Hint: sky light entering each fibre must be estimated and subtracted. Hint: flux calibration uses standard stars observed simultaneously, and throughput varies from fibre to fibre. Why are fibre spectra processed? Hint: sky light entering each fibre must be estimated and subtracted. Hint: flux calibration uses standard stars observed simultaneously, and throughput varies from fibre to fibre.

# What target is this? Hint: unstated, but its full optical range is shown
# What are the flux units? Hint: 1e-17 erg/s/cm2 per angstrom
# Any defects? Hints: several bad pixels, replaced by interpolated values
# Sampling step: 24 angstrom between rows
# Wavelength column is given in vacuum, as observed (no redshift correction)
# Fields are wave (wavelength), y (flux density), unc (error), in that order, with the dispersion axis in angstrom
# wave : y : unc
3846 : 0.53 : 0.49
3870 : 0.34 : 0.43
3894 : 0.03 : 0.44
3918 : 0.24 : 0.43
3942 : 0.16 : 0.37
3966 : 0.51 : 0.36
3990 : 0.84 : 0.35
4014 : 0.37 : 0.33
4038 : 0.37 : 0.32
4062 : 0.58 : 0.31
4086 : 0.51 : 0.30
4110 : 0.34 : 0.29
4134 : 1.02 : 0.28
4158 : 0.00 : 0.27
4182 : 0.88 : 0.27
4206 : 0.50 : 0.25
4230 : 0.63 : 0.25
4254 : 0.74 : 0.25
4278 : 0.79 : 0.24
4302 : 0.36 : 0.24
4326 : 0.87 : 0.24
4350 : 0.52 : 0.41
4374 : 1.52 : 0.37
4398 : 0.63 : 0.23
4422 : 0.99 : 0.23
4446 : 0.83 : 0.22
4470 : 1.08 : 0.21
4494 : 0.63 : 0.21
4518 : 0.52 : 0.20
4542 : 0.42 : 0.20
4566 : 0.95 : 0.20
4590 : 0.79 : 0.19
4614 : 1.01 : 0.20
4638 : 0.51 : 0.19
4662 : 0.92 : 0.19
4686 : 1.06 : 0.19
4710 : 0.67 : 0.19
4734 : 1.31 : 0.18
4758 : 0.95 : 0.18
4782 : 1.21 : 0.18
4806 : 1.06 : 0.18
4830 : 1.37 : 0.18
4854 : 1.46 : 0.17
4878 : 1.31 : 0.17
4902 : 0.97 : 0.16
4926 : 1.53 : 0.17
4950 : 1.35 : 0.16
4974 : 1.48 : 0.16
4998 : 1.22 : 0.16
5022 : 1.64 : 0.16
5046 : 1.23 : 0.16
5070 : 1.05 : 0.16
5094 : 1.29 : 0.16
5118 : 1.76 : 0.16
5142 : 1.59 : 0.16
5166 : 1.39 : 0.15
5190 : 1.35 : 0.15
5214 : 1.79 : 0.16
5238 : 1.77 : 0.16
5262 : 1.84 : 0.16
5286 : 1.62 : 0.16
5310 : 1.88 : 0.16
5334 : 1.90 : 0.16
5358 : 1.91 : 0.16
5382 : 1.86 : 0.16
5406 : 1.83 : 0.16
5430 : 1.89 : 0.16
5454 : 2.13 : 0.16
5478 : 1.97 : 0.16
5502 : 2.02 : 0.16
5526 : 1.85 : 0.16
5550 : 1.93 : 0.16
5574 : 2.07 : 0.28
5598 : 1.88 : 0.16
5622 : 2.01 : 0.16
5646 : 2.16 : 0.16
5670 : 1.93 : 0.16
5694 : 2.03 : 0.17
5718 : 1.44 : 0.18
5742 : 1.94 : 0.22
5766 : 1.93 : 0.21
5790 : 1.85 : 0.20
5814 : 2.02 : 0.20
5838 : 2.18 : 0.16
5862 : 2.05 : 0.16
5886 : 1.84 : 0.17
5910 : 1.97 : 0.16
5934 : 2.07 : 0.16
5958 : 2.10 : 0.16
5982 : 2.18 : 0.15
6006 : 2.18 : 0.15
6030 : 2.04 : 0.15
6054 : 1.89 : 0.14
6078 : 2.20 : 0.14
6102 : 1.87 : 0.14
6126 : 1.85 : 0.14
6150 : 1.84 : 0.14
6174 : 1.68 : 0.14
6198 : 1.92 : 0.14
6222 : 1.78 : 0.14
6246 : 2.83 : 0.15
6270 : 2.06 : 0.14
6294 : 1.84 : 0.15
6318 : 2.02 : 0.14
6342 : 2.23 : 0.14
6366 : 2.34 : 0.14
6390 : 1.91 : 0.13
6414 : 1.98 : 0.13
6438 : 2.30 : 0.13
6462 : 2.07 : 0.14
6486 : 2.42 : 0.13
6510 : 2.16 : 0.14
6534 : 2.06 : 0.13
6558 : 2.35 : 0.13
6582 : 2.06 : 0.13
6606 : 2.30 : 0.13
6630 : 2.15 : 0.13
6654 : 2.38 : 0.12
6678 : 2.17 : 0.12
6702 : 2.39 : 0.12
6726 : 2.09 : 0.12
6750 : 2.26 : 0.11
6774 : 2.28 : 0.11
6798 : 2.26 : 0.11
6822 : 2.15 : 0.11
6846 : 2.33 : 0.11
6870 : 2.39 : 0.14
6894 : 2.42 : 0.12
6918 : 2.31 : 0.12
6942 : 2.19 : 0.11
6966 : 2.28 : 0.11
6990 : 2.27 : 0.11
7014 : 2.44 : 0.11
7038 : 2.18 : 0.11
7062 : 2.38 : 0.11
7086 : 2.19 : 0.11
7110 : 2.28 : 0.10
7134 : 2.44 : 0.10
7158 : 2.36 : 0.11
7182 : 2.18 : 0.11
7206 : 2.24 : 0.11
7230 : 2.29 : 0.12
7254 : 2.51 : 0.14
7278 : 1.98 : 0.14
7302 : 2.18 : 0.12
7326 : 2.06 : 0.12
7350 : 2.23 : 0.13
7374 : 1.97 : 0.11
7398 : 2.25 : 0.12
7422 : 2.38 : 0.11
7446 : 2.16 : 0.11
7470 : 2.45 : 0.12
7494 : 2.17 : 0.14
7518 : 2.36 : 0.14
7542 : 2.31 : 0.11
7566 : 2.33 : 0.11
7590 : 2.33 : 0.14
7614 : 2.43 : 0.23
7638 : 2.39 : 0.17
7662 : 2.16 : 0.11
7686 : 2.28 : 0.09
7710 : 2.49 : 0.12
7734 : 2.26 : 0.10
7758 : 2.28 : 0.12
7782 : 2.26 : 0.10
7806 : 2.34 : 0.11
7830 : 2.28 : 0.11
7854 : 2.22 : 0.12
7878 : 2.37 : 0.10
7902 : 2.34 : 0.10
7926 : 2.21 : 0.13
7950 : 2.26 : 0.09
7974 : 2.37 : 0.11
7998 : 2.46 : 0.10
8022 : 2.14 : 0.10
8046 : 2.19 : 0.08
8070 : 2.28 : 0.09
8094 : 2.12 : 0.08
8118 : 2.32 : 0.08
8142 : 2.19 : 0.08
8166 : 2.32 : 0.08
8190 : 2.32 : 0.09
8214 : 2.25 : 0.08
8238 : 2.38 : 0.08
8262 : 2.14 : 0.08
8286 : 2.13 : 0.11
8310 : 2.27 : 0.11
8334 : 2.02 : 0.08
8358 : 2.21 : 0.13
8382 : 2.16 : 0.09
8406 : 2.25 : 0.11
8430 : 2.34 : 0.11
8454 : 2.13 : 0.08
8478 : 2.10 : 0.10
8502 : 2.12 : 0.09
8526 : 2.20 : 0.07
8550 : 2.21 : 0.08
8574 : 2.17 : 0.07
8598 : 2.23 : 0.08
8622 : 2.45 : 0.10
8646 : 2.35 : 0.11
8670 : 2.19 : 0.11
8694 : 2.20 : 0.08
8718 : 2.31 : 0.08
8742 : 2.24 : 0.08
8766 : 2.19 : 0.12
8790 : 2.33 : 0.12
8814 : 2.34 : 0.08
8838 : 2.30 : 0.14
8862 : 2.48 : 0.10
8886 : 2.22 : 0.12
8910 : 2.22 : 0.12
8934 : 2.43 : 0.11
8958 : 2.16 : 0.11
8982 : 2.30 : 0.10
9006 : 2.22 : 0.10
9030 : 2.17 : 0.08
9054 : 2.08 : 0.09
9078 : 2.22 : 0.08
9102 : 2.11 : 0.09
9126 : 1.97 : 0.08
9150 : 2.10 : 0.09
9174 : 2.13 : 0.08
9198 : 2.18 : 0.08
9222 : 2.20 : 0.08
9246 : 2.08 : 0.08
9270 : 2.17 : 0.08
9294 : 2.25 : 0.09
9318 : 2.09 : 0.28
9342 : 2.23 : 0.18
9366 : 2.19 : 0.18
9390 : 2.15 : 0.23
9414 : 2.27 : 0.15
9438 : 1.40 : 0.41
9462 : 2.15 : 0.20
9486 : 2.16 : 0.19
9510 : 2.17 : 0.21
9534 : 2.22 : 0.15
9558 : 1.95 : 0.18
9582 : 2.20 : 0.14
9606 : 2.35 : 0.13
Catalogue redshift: 0.18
